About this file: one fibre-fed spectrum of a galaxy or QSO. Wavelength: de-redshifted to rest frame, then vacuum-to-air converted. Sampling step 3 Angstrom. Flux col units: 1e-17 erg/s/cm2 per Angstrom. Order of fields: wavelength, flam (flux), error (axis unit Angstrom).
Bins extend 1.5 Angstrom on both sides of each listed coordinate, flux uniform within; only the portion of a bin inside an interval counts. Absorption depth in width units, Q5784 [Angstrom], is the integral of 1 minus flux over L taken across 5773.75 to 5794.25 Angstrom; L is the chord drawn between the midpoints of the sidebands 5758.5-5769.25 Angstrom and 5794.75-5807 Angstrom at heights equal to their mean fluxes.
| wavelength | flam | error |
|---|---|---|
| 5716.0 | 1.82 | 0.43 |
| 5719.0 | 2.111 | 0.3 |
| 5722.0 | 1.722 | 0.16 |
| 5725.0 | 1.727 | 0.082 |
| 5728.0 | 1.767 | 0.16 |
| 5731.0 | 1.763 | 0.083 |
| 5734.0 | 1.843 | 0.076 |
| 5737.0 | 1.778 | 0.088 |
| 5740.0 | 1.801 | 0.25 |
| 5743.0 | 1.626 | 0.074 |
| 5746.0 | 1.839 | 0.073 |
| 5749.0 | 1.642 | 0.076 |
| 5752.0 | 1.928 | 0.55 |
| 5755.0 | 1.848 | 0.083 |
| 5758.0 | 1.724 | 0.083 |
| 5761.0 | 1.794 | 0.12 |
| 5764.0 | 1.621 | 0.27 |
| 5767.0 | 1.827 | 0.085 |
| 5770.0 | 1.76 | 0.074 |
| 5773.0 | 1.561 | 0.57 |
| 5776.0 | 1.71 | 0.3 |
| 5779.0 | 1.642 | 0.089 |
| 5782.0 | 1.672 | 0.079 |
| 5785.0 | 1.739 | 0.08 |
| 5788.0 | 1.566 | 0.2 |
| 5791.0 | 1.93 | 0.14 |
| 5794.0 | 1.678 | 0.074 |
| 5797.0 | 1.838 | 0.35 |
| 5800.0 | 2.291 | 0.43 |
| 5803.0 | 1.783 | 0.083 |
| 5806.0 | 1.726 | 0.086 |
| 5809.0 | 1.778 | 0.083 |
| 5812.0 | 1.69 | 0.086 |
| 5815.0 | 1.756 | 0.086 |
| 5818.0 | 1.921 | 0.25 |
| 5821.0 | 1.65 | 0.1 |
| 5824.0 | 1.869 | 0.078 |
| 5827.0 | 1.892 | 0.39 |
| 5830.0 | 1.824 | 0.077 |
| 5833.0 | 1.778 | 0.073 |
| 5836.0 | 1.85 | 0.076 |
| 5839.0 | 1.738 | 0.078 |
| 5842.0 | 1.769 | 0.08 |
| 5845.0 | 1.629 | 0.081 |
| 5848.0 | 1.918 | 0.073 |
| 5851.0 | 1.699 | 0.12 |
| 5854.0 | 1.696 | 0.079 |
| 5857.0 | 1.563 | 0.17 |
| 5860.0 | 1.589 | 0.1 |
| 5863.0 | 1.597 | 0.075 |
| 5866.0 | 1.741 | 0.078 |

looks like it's 1.45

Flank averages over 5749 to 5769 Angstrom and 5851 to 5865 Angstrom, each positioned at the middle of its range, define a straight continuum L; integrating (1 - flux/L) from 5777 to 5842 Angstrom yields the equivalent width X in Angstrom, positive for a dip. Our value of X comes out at -3.46 Angstrom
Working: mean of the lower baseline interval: 1.78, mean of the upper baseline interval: 1.63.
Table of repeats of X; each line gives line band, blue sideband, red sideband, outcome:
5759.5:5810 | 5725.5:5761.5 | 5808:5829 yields 0.8 Angstrom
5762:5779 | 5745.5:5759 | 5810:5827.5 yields 1.0 Angstrom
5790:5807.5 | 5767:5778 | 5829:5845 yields -1.5 Angstrom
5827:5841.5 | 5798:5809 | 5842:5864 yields -0.3 Angstrom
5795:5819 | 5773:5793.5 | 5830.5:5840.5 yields -1.4 Angstrom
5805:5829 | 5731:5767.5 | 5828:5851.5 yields -0.1 Angstrom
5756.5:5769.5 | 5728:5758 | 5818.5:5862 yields 0.2 Angstrom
